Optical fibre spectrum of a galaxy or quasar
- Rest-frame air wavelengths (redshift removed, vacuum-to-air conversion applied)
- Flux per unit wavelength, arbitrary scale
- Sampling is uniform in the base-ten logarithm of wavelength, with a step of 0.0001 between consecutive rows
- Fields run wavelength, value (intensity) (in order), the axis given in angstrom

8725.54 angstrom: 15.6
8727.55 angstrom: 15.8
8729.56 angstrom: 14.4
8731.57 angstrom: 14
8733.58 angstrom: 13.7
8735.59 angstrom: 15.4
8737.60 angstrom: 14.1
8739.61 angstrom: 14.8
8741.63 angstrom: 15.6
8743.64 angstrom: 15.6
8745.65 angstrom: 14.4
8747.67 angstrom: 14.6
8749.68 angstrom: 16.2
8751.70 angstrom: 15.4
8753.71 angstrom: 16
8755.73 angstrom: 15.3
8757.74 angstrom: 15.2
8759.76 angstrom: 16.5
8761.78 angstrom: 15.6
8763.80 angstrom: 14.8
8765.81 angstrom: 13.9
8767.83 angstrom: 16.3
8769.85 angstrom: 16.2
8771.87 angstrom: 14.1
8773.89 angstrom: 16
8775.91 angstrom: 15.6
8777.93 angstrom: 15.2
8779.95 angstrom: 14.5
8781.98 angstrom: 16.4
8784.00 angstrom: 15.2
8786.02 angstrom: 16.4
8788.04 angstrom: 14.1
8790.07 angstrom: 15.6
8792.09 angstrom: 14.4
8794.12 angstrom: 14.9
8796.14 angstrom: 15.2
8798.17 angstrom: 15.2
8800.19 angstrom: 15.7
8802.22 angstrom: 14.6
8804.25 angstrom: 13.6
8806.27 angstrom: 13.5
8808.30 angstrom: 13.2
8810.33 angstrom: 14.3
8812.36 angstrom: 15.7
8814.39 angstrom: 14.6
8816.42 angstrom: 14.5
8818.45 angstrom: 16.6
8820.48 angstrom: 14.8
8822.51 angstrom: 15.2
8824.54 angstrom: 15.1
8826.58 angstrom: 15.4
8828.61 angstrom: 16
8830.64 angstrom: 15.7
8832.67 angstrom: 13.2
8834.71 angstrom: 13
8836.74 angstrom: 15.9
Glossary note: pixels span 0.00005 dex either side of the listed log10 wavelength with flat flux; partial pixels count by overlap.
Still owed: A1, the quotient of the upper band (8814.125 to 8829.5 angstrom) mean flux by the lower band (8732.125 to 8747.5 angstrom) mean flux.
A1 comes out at 1.04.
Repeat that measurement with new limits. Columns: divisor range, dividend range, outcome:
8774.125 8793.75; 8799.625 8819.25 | 0.95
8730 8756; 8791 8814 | 0.97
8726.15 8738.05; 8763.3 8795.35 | 1.04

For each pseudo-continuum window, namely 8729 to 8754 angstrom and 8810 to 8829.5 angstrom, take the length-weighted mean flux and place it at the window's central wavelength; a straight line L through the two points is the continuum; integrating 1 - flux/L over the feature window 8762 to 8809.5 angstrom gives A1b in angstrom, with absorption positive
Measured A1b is 0.35 angstrom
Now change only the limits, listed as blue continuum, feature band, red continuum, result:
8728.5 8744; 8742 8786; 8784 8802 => -1.5 angstrom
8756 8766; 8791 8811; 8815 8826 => 1.0 angstrom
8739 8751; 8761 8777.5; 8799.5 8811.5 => -0.6 angstrom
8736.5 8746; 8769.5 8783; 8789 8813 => -0.6 angstrom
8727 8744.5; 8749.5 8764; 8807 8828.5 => -0.8 angstrom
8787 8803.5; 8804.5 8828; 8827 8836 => -0.1 angstrom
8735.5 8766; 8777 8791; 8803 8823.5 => -0.4 angstrom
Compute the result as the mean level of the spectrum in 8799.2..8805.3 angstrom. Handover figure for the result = 14.6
